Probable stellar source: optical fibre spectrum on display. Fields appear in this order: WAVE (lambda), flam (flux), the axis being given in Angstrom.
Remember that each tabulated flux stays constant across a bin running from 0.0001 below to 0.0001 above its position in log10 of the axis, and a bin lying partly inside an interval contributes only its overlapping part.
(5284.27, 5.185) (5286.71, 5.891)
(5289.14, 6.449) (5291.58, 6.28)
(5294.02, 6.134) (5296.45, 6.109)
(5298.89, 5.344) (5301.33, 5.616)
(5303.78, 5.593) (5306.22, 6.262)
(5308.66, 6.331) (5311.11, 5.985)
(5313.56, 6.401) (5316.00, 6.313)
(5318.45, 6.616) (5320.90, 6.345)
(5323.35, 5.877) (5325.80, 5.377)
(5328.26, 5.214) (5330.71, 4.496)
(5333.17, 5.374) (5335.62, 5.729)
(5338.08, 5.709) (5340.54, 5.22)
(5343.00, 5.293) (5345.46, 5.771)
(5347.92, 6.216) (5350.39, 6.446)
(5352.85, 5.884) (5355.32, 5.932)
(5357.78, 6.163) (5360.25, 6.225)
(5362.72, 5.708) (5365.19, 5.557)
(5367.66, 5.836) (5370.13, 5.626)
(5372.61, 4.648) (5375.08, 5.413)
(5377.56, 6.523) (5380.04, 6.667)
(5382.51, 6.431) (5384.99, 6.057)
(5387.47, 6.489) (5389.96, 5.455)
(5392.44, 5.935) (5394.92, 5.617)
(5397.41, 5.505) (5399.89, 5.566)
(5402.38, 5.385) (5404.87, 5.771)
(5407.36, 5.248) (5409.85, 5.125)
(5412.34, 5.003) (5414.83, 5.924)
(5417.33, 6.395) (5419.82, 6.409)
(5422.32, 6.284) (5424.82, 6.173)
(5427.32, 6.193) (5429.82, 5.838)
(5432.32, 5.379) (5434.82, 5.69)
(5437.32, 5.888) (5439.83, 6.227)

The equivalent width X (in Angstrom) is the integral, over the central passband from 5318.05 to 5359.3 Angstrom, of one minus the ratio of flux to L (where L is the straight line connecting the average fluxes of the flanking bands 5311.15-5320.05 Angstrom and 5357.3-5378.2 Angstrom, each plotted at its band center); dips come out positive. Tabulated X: 2.3 Angstrom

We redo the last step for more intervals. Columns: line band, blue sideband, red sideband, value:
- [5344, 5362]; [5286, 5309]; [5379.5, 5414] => -0.7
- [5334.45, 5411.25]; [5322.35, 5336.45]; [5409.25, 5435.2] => -2.7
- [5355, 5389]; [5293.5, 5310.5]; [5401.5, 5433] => -0.6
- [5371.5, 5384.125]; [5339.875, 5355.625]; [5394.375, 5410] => -0.7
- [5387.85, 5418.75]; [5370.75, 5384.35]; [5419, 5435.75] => 1.8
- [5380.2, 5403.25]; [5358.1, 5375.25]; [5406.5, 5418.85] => -1.2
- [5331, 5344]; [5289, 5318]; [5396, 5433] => 1.2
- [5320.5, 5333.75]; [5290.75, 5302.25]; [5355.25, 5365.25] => 1.2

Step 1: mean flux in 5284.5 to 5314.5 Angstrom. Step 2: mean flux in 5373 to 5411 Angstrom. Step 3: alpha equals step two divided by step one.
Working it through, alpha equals 0.96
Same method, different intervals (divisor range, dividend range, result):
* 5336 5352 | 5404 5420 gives 0.98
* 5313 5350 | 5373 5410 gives 1.01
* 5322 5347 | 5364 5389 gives 1.09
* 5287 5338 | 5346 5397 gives 1.01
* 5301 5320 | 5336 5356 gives 0.94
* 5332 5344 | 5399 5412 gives 0.98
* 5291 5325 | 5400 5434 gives 0.95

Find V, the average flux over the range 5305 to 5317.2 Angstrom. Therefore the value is 6.26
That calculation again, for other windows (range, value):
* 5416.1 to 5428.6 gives 6.29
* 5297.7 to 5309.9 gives 5.83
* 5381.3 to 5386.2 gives 6.24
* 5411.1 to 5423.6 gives 6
